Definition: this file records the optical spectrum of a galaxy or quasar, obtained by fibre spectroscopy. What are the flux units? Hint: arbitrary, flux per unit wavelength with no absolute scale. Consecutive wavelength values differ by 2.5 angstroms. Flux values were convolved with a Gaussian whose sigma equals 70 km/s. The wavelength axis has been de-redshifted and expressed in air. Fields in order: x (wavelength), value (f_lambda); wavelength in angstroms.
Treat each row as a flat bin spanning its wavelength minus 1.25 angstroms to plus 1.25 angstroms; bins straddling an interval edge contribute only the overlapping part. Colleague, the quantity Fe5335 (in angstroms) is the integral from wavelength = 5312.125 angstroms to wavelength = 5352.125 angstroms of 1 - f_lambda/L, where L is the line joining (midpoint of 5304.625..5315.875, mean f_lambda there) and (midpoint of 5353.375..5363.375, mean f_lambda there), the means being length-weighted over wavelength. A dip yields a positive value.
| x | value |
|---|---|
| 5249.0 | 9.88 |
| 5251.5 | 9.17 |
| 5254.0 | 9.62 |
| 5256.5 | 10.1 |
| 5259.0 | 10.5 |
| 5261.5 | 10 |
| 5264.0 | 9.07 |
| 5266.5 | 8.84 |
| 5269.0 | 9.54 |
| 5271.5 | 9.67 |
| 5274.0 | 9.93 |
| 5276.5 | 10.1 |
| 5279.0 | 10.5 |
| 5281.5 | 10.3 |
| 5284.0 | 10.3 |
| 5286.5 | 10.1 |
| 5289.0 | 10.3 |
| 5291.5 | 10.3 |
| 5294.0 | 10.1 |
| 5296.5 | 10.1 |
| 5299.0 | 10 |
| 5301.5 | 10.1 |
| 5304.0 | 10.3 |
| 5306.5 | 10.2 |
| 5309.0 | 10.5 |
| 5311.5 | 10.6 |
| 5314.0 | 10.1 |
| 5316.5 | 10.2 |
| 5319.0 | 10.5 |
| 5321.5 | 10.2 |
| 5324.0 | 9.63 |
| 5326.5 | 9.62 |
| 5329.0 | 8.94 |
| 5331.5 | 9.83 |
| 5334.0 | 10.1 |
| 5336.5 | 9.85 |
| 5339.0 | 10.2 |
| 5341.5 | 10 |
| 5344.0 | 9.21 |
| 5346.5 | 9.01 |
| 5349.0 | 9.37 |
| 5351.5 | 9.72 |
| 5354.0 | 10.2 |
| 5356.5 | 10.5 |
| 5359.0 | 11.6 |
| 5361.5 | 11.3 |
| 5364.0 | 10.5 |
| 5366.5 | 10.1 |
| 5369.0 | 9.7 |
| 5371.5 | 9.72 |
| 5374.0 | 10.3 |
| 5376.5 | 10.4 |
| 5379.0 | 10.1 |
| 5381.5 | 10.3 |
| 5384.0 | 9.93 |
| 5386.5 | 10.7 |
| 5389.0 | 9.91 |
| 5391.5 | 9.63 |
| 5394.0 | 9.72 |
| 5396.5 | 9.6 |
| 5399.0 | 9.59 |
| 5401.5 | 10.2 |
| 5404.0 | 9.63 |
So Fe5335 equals 3.0 angstroms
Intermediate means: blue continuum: 10.3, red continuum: 10.9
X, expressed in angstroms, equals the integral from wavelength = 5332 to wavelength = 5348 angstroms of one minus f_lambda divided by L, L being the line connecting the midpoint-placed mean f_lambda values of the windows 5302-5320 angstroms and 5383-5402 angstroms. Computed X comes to 0.71 angstroms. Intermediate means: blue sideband 10.3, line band 9.73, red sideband 9.9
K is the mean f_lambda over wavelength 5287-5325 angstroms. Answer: 10.2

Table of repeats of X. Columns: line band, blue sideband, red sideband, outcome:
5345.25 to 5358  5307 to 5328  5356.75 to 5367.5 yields 1.1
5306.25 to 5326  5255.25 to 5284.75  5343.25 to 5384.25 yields -0.4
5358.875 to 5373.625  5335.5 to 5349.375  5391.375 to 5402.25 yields -1.1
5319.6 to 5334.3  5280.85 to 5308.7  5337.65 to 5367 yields 0.6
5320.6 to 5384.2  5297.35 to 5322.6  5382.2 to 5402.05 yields 0.4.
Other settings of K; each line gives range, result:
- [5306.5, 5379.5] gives 10.1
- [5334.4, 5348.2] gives 9.67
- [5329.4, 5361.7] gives 10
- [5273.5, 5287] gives 10.2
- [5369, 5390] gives 10.1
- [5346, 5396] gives 10.1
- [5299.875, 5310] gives 10.3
